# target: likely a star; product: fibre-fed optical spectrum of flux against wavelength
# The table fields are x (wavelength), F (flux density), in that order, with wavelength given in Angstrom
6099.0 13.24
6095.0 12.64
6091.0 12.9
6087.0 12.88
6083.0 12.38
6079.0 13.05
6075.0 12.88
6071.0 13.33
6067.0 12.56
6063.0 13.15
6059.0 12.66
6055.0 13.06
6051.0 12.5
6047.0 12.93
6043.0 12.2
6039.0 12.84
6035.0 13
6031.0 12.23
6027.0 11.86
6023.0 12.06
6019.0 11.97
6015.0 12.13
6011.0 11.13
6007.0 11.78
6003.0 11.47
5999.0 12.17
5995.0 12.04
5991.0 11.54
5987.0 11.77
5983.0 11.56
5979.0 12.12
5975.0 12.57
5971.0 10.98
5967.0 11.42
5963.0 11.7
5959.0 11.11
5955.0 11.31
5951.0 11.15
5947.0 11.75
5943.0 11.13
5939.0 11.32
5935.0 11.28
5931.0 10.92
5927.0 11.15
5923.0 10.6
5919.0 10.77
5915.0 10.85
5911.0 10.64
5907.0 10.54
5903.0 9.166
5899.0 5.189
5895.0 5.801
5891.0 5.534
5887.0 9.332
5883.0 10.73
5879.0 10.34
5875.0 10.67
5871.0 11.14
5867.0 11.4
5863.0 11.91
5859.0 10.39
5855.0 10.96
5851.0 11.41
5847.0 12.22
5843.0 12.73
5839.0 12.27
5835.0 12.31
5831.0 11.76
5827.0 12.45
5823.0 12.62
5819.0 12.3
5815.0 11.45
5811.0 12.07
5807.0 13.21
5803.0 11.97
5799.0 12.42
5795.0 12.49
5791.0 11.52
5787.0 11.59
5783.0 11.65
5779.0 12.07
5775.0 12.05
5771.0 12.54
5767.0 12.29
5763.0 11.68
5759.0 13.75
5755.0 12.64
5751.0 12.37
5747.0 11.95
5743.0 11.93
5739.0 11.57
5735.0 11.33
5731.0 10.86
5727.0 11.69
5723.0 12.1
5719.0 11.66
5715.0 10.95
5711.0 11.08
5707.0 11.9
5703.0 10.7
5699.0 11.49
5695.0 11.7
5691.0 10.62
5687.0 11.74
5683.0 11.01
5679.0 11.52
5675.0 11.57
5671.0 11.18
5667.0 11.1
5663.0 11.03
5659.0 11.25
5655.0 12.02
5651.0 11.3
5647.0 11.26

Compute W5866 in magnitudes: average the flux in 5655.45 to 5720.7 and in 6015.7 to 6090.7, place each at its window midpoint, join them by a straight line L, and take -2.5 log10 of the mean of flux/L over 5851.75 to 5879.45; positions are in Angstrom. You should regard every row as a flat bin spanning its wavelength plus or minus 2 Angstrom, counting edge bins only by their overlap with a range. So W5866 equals 0.09 mag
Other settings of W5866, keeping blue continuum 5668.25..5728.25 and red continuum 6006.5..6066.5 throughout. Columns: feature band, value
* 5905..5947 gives 0.104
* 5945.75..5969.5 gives 0.071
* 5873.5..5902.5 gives 0.404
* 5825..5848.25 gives -0.045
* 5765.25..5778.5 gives -0.060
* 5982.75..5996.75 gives 0.046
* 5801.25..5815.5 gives -0.049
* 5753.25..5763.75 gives -0.111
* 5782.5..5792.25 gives 0.006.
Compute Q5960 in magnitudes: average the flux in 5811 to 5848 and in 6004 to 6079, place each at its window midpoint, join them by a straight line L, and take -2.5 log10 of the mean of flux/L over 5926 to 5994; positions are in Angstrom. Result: 0.082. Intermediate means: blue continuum 12.2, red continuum 12.5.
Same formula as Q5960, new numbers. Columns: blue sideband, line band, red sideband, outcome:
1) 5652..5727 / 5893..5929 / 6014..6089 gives 0.28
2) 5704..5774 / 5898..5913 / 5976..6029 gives 0.28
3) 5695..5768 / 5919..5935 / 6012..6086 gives 0.13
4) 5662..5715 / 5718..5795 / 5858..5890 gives -0.09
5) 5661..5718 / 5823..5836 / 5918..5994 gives -0.08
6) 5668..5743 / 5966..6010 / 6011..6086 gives 0.05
